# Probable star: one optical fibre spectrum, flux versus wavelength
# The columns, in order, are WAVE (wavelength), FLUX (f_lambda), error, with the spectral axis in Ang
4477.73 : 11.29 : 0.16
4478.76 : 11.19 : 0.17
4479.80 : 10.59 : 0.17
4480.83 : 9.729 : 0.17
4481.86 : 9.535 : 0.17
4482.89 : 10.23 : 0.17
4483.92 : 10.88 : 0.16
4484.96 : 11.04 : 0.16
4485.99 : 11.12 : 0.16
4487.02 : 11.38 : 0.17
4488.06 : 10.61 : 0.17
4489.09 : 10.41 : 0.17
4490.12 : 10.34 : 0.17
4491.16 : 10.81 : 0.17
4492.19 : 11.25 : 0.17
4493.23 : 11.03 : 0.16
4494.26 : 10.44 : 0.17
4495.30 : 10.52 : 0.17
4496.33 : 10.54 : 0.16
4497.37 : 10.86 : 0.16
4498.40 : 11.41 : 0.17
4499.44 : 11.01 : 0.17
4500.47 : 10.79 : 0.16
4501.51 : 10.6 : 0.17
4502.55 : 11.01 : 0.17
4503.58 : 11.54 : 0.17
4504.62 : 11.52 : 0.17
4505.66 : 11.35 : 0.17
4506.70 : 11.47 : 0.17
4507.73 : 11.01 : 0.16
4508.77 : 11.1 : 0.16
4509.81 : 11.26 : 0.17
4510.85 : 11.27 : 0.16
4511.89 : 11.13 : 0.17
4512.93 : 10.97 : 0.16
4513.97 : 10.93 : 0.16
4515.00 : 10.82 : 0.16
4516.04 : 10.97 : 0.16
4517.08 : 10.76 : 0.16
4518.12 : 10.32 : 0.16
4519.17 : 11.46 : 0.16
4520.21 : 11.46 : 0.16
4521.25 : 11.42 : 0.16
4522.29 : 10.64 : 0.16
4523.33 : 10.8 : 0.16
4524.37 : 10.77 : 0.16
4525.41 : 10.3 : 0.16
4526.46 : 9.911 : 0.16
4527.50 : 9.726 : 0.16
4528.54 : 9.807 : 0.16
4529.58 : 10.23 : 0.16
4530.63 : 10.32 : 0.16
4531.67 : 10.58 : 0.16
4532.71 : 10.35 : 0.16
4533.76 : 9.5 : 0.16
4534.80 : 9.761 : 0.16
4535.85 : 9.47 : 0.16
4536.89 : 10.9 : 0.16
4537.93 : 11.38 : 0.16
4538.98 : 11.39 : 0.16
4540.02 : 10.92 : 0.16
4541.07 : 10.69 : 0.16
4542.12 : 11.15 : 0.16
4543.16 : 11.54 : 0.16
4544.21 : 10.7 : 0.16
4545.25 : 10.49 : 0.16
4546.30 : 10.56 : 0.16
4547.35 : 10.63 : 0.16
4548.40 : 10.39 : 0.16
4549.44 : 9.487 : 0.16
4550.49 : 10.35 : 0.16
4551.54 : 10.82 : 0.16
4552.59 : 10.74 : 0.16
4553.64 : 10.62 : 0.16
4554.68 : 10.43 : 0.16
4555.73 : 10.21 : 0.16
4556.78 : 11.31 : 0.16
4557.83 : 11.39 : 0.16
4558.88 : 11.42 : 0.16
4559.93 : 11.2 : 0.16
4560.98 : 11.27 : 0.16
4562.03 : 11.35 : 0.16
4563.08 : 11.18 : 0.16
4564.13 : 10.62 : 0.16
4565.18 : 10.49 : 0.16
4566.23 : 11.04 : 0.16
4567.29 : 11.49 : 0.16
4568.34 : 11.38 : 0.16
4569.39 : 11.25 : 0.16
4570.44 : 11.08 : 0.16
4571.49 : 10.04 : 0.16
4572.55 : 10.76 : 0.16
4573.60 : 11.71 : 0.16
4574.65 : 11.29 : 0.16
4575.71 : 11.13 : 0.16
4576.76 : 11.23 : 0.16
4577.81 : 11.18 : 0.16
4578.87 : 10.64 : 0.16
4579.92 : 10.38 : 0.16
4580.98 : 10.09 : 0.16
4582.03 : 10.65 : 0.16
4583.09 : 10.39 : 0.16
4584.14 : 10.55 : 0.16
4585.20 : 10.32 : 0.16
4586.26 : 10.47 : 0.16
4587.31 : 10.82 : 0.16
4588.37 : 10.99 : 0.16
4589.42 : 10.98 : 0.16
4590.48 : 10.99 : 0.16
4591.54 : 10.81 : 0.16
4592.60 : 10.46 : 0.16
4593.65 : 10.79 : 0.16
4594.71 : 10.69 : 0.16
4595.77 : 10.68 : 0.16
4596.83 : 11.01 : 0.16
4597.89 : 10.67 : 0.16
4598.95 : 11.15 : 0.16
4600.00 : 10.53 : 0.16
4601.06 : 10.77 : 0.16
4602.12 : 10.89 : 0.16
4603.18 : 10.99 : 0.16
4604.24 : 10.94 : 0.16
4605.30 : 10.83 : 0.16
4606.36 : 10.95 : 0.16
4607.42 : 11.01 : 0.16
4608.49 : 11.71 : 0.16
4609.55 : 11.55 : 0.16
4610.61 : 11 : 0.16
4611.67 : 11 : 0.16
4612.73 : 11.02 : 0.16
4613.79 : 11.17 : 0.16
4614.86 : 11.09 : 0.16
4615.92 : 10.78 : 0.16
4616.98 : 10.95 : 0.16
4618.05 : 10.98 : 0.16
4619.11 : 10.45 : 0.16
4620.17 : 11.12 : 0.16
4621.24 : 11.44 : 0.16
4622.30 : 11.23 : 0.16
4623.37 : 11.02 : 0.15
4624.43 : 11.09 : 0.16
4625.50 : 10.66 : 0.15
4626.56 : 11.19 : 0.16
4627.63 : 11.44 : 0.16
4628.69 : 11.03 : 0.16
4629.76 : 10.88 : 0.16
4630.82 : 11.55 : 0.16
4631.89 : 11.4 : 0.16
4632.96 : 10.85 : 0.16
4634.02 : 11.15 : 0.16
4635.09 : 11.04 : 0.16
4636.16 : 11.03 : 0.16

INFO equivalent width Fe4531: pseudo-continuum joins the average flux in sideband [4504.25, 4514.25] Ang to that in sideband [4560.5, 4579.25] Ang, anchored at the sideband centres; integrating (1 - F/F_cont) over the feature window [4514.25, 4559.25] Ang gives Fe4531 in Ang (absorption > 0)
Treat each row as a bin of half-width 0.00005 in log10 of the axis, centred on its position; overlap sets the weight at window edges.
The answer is 2.07 Ang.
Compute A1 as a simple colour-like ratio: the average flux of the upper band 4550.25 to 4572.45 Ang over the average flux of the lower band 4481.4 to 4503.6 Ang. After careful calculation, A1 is 1.02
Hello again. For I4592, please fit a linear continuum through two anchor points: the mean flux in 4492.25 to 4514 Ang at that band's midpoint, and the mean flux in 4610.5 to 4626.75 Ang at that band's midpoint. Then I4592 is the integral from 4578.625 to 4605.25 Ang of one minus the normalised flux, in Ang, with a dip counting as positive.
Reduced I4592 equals 0.7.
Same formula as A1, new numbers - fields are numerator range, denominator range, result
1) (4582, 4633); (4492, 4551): 1.02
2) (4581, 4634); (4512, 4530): 1.02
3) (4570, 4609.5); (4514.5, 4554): 1.02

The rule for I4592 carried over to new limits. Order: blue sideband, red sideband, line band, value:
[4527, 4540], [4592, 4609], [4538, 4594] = -1.3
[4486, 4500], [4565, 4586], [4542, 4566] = 0.1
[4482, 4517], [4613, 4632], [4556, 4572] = -0.1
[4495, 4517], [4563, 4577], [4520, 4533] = 0.7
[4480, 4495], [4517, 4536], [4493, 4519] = -1.2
